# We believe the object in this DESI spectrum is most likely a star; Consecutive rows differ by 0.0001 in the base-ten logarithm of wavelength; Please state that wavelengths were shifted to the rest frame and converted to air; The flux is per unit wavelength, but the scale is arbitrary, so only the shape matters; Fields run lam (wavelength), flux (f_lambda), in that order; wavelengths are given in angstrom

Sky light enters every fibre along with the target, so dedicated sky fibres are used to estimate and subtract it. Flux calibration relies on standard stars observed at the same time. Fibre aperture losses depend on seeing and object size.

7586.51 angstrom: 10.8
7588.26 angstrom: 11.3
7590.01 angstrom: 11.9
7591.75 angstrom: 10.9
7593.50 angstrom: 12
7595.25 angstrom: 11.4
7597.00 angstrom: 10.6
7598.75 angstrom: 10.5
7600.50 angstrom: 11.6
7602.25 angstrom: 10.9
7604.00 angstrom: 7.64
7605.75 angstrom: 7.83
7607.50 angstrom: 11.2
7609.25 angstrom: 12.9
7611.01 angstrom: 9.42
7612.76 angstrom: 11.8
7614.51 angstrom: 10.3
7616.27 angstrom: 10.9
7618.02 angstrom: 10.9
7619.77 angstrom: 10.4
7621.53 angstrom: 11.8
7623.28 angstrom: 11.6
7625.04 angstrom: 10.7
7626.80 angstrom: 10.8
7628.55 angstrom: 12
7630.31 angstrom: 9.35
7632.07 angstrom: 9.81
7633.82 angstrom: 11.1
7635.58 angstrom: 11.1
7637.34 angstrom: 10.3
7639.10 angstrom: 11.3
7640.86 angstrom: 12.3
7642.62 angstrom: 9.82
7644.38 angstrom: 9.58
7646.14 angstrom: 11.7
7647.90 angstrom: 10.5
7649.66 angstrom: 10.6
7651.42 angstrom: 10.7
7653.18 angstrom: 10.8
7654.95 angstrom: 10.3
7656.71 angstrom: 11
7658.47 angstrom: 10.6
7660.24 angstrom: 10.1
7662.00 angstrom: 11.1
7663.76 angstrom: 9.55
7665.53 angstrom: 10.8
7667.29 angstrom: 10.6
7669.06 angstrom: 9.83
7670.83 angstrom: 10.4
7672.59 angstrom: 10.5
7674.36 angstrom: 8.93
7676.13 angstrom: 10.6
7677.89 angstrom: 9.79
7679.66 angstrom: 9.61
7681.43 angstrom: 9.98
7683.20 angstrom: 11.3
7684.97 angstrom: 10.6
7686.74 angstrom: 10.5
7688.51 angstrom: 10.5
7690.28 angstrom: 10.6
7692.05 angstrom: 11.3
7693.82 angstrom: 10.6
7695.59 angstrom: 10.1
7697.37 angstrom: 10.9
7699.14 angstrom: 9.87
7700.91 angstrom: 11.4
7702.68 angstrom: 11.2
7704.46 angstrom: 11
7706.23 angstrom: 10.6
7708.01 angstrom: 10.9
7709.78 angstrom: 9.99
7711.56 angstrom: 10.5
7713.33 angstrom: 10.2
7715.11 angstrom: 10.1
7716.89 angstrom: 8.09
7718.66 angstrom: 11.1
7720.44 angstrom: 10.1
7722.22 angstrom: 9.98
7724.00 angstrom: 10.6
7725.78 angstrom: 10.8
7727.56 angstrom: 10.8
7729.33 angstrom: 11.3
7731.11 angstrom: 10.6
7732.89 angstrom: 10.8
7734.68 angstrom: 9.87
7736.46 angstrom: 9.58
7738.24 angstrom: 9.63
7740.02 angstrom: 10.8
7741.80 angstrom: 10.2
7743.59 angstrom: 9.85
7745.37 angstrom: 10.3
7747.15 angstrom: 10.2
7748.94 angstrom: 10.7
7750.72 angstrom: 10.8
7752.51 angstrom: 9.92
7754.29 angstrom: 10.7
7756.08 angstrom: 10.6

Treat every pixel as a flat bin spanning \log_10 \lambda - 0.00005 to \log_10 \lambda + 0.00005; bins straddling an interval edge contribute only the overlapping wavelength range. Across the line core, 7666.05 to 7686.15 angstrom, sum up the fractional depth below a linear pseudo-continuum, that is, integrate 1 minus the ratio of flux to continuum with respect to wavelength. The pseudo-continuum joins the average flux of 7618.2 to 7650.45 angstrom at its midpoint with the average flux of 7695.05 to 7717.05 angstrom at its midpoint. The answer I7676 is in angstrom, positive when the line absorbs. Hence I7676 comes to 0.75 angstrom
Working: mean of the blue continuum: 10.8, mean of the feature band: 10.2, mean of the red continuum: 10.4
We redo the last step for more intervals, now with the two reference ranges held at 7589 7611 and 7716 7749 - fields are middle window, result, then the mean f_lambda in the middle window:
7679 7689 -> 0.0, 10.4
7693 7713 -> -0.5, 10.6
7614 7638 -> -0.4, 10.8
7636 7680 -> 0.2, 10.5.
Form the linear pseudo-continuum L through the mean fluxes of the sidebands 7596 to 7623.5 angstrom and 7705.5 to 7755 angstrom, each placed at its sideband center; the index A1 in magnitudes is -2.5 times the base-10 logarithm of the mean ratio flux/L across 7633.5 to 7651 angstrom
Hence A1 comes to -0.03 mag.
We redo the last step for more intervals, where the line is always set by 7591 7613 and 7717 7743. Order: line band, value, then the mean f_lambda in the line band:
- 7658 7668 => 0.01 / 10.5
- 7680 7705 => -0.02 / 10.7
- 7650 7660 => -0.01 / 10.6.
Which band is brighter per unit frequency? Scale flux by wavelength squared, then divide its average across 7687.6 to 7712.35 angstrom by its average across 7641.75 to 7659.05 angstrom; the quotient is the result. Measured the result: 1.02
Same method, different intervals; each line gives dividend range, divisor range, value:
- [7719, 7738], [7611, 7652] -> 0.99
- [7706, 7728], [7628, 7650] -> 0.98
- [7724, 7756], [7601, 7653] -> 1.00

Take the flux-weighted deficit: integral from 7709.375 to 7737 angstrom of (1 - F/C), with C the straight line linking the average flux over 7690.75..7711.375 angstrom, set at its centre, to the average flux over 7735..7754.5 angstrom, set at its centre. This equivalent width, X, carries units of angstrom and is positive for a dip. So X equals 0.4 angstrom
